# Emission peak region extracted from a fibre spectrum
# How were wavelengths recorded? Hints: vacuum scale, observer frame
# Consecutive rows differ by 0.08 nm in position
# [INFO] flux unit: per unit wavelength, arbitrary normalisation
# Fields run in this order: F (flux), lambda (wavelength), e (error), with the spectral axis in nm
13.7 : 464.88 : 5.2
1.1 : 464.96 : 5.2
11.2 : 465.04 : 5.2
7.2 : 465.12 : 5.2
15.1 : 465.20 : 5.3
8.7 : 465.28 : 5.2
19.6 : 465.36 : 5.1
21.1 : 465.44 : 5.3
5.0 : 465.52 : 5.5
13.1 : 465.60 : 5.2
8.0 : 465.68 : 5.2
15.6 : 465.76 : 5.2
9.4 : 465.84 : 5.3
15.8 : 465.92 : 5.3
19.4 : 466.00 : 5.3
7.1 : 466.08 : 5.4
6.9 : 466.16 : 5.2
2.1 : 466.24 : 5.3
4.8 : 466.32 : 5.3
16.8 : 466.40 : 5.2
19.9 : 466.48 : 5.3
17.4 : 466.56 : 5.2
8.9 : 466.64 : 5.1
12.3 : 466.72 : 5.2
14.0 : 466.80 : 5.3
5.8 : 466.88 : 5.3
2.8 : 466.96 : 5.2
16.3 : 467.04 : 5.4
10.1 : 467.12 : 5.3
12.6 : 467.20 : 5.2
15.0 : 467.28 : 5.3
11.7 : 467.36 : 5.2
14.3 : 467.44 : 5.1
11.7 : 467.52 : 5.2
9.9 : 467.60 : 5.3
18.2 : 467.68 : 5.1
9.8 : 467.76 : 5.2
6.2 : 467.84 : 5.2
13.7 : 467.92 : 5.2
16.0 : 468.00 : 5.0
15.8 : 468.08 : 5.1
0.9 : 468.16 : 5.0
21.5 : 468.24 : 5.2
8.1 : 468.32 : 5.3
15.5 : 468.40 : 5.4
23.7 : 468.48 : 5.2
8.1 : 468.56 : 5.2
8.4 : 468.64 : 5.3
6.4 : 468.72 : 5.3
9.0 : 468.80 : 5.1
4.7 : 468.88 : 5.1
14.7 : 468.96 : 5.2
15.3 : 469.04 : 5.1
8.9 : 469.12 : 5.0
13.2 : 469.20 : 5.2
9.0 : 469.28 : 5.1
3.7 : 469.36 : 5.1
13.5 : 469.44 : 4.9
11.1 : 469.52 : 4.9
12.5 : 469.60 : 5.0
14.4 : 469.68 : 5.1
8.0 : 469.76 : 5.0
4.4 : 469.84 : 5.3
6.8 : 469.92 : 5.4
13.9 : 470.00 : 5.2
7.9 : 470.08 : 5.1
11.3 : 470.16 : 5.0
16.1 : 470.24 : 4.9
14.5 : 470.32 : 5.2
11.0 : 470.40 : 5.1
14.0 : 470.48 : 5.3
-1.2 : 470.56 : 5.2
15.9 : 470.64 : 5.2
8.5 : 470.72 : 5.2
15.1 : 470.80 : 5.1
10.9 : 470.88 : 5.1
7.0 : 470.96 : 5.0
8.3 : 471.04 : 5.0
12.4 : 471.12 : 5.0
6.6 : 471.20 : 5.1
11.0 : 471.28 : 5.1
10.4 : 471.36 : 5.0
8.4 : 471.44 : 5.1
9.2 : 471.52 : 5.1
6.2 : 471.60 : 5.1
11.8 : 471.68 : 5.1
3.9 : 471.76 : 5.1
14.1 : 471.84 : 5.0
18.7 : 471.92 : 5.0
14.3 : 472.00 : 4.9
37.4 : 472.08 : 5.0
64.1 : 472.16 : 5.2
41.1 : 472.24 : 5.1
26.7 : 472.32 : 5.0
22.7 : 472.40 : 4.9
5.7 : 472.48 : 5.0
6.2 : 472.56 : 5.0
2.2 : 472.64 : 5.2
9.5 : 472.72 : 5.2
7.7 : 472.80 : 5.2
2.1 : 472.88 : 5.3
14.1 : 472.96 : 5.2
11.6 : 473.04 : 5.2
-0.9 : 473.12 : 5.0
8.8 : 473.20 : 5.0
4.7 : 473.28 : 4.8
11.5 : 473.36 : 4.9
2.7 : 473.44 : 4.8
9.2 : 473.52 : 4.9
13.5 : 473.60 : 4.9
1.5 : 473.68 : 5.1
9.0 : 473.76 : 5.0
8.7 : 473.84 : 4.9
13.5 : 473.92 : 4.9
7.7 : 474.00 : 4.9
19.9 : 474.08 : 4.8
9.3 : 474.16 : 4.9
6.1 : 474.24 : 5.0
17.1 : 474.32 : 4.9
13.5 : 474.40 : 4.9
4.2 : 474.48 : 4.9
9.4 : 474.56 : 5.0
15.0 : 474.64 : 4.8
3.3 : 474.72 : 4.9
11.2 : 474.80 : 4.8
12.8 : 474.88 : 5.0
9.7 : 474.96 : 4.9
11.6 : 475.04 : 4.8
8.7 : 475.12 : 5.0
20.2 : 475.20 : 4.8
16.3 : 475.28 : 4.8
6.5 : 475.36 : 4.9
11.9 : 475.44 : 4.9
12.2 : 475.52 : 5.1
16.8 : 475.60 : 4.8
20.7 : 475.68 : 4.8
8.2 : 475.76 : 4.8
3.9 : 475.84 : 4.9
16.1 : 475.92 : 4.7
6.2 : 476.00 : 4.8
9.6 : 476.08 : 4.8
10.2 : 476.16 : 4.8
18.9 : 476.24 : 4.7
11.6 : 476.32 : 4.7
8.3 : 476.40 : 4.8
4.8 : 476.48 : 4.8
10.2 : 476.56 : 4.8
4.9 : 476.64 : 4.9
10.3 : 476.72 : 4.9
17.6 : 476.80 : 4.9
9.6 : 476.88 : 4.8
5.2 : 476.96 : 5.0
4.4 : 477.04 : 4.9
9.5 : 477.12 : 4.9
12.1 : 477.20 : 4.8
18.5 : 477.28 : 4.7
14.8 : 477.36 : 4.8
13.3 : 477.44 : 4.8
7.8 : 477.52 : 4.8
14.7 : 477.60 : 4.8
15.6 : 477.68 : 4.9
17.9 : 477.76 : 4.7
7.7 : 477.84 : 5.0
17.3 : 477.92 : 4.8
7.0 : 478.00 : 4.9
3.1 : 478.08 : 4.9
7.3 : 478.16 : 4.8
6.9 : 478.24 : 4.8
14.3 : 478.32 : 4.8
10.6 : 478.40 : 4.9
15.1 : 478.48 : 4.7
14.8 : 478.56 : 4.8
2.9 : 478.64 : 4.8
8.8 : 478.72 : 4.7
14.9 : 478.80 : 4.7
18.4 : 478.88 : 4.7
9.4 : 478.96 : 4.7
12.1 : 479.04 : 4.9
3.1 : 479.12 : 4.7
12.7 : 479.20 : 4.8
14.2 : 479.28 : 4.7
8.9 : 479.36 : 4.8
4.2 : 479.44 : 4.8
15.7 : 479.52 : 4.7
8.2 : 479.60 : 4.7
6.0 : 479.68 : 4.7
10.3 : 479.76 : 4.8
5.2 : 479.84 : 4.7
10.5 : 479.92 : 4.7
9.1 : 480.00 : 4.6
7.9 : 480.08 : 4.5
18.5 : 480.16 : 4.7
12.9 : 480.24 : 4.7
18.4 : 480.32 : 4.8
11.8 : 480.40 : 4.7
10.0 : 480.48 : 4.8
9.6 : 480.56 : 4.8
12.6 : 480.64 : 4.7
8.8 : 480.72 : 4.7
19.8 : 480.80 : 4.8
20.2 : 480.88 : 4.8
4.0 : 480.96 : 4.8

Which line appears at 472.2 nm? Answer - Hgamma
